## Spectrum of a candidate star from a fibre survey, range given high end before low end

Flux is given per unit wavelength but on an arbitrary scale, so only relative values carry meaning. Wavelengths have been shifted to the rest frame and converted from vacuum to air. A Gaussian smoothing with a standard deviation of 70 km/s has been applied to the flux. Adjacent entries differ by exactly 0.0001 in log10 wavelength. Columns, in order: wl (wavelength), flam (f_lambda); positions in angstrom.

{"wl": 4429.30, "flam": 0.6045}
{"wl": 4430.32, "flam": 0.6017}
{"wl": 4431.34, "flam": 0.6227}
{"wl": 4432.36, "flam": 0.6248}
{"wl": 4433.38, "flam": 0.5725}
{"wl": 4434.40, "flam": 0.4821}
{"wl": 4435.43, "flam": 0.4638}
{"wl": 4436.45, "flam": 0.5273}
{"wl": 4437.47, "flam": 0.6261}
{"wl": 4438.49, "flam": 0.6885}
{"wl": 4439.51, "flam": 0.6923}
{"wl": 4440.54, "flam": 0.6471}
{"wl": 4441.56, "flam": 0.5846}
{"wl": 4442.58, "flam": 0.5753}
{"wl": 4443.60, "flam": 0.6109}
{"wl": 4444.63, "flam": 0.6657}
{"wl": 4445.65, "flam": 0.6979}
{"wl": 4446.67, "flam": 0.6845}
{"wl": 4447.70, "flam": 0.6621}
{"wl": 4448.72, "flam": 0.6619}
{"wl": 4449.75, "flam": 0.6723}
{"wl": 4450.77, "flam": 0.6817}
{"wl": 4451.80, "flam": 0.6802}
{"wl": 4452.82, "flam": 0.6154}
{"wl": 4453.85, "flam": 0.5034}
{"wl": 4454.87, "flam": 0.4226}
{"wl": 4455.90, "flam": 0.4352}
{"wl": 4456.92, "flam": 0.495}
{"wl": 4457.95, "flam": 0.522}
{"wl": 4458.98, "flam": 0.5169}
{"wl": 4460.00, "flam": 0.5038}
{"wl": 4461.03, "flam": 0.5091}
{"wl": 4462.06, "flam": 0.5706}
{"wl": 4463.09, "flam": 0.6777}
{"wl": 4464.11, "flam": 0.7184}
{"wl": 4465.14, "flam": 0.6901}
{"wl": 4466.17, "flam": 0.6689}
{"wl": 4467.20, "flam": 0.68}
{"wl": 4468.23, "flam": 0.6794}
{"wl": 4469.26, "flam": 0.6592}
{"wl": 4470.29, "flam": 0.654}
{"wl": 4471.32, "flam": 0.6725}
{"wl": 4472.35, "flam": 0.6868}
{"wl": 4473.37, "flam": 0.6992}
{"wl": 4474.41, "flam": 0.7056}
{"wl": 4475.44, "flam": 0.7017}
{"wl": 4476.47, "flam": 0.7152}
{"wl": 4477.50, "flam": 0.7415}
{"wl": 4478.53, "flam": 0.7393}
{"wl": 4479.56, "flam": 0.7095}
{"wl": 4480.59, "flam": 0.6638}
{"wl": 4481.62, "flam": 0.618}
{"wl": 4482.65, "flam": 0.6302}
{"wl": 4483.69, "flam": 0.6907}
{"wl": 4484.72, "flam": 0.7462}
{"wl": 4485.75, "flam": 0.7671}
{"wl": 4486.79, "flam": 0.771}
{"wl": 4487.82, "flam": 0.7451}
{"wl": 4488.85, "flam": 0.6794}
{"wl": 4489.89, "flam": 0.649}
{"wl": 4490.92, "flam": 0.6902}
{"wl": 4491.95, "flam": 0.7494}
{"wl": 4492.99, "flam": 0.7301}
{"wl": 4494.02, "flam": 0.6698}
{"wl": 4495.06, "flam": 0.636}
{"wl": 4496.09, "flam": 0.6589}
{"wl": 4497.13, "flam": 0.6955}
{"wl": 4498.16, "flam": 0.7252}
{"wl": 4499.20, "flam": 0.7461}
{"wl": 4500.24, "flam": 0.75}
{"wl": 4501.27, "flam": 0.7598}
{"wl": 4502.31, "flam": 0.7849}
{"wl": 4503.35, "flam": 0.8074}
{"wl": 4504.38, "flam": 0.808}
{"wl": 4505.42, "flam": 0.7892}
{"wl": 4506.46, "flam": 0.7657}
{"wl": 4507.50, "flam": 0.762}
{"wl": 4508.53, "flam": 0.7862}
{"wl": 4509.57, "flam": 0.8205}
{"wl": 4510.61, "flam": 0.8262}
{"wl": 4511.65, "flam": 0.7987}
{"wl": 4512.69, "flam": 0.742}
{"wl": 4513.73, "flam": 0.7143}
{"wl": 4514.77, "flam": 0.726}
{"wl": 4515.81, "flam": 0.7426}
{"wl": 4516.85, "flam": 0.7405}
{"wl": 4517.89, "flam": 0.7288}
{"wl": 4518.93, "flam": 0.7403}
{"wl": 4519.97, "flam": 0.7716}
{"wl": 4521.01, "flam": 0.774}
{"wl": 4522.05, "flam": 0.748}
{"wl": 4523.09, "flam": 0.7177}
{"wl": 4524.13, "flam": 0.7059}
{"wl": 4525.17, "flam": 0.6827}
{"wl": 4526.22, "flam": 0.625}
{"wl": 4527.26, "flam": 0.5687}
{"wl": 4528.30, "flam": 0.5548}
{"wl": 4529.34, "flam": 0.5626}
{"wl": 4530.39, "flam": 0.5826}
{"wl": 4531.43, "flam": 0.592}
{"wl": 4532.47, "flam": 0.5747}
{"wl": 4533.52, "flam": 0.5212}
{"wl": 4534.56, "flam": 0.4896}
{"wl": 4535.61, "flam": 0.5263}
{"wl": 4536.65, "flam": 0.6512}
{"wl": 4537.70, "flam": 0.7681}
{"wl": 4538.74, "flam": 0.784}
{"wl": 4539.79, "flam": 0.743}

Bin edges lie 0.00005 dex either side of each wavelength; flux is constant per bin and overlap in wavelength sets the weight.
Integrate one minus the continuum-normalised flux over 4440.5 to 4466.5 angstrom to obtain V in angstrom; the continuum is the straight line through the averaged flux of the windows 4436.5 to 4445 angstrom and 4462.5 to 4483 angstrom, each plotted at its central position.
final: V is 2.0 angstrom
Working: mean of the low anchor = 0.63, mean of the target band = 0.602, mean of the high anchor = 0.686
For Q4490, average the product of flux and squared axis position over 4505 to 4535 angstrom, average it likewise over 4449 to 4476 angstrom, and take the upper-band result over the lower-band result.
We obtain 1.16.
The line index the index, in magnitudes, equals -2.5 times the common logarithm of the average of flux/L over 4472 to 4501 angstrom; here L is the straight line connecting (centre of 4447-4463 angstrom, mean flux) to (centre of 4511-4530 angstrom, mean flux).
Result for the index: -0.12 mag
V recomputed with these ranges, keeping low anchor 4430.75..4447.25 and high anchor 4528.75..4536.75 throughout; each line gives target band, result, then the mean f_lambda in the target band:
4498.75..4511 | -4.5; 0.784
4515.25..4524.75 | -3.0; 0.741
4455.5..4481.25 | -2.1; 0.642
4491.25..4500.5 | -2.0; 0.705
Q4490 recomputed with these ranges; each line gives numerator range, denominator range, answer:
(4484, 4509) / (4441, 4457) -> 1.24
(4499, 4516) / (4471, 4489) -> 1.11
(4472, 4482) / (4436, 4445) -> 1.14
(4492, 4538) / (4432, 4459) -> 1.22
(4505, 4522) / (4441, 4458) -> 1.31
